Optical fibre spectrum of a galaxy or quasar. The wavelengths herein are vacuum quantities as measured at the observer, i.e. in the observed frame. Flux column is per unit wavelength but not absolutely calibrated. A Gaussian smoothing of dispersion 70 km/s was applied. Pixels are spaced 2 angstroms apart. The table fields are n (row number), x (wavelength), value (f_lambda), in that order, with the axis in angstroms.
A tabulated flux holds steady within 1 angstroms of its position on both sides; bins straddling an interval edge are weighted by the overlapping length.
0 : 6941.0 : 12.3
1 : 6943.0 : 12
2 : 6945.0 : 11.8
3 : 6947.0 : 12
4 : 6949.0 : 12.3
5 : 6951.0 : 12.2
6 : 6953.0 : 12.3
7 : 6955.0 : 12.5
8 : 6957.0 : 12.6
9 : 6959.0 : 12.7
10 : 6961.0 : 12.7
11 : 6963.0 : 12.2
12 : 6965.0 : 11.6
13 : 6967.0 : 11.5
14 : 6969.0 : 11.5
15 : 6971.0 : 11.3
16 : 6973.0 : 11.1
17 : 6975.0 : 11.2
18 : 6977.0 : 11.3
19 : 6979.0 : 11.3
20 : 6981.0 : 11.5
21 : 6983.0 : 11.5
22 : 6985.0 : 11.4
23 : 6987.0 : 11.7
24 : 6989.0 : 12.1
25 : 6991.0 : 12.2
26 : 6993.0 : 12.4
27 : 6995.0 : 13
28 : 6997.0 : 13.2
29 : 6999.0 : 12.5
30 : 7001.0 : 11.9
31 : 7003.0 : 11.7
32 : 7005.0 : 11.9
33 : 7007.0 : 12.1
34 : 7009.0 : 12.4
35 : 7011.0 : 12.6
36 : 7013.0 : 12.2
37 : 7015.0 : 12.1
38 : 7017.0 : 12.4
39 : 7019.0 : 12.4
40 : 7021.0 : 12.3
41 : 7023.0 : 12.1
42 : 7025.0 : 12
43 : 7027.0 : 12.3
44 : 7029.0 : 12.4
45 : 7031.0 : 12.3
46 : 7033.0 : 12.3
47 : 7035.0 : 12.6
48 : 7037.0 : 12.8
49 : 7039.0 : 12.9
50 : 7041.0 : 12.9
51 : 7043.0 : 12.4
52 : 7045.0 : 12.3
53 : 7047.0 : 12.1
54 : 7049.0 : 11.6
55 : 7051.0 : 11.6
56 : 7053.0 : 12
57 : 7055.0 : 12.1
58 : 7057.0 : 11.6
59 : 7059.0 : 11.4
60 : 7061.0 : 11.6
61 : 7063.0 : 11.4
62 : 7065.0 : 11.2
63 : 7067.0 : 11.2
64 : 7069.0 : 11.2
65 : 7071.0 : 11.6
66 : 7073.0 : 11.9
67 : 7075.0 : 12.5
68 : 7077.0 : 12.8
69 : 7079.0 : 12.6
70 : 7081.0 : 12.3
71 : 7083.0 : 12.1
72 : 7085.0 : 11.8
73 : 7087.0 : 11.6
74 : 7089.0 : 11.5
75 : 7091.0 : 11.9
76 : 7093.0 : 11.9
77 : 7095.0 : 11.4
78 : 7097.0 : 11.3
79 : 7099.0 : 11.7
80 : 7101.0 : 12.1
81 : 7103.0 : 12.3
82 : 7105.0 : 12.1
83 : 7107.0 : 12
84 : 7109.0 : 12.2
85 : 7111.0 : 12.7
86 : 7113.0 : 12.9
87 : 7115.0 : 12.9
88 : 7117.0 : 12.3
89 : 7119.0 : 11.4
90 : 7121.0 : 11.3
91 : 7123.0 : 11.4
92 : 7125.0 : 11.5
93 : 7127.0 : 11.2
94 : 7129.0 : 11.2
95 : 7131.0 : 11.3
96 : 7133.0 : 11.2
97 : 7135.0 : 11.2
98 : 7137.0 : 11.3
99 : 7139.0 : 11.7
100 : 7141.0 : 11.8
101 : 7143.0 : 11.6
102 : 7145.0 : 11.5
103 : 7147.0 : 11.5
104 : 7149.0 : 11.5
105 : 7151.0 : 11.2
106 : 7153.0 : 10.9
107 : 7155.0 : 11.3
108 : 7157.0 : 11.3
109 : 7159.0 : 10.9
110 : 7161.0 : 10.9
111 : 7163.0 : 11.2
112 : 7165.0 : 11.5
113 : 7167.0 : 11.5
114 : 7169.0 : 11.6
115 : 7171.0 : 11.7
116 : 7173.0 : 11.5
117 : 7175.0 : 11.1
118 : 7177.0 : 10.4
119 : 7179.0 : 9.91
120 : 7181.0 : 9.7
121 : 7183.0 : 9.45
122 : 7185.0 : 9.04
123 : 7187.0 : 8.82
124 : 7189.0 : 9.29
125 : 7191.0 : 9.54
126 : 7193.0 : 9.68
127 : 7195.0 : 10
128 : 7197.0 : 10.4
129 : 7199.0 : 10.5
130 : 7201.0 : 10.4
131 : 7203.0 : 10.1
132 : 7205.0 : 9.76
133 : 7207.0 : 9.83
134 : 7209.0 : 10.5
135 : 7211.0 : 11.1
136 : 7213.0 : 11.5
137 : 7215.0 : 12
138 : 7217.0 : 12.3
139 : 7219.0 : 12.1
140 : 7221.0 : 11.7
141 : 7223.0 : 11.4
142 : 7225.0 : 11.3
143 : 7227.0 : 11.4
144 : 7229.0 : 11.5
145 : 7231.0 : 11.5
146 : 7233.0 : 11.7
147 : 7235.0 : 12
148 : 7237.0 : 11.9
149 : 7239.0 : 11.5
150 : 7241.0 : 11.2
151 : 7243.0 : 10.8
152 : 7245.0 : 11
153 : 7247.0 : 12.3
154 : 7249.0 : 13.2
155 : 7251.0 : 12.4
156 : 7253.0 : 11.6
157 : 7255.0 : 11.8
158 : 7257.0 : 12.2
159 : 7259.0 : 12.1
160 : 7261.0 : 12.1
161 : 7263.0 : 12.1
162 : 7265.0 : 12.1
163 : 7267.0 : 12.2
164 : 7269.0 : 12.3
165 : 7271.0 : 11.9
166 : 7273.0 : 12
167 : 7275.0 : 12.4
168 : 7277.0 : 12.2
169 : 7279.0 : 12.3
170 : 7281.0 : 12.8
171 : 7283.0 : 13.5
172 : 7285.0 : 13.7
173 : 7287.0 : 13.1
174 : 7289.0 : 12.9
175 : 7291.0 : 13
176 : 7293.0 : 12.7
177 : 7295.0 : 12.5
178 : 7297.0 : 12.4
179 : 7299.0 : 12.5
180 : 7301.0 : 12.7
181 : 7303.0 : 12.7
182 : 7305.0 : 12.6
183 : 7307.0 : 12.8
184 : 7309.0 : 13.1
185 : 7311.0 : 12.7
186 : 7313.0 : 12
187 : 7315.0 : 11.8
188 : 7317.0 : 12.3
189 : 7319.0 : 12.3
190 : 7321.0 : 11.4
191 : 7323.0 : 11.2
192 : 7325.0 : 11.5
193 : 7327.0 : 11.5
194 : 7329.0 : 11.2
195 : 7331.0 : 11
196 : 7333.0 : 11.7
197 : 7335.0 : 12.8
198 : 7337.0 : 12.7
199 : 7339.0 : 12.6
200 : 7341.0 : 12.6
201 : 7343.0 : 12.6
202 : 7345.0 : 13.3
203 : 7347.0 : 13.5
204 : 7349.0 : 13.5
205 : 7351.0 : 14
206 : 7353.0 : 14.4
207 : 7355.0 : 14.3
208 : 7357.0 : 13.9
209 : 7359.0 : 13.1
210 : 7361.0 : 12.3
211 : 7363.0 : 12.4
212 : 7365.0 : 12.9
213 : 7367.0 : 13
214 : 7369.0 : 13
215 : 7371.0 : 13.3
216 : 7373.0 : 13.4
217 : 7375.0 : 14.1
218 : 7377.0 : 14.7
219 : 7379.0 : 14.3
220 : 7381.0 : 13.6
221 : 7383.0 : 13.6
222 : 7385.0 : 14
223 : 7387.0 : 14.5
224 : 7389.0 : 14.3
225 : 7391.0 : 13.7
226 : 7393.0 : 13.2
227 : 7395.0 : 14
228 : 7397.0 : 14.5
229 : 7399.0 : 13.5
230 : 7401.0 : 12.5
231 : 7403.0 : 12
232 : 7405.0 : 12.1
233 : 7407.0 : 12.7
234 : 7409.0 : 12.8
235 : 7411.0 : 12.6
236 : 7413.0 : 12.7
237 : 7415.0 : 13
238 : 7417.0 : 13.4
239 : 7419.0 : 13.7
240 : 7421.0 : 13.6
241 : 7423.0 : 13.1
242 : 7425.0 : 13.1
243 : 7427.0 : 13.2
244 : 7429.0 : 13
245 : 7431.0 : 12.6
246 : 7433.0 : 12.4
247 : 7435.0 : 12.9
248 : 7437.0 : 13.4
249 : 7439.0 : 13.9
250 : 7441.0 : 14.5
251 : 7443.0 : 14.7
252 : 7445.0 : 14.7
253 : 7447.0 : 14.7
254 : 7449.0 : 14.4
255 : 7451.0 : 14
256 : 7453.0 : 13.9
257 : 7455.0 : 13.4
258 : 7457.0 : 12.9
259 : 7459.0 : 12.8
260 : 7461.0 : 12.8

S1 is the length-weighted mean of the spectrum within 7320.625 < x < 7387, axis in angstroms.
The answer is 13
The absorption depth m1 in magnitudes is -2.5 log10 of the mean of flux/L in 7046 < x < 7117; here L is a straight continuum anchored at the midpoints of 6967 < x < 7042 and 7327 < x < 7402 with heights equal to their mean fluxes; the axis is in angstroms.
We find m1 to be 0.04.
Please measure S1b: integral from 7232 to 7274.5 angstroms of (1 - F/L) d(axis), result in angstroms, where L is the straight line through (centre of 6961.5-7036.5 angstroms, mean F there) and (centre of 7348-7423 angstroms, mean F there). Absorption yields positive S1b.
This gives 3.3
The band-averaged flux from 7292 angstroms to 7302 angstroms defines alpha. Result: 12.6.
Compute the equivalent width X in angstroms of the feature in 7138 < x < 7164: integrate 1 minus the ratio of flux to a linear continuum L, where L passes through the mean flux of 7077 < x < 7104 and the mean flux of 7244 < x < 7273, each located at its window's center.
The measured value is 1.4 angstroms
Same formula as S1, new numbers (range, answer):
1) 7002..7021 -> 12.2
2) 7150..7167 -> 11.2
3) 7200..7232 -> 11.1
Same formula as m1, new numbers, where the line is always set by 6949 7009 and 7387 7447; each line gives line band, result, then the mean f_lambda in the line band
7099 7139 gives 0.05 mag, 11.8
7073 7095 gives 0.02 mag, 12.1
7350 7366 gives -0.02 mag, 13.4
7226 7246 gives 0.12 mag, 11.4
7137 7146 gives 0.08 mag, 11.6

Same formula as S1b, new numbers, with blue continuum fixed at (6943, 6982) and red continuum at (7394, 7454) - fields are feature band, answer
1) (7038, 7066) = 0.5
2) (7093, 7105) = 0.5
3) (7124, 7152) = 2.3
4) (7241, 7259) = 1.3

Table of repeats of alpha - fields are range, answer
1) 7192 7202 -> 10.2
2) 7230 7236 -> 11.7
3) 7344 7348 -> 13.4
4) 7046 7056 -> 11.9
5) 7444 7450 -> 14.6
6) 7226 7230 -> 11.4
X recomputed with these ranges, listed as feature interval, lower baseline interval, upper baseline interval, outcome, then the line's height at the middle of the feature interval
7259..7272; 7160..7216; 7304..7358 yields -0.6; 11.6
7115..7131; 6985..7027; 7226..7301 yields 0.9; 12.2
